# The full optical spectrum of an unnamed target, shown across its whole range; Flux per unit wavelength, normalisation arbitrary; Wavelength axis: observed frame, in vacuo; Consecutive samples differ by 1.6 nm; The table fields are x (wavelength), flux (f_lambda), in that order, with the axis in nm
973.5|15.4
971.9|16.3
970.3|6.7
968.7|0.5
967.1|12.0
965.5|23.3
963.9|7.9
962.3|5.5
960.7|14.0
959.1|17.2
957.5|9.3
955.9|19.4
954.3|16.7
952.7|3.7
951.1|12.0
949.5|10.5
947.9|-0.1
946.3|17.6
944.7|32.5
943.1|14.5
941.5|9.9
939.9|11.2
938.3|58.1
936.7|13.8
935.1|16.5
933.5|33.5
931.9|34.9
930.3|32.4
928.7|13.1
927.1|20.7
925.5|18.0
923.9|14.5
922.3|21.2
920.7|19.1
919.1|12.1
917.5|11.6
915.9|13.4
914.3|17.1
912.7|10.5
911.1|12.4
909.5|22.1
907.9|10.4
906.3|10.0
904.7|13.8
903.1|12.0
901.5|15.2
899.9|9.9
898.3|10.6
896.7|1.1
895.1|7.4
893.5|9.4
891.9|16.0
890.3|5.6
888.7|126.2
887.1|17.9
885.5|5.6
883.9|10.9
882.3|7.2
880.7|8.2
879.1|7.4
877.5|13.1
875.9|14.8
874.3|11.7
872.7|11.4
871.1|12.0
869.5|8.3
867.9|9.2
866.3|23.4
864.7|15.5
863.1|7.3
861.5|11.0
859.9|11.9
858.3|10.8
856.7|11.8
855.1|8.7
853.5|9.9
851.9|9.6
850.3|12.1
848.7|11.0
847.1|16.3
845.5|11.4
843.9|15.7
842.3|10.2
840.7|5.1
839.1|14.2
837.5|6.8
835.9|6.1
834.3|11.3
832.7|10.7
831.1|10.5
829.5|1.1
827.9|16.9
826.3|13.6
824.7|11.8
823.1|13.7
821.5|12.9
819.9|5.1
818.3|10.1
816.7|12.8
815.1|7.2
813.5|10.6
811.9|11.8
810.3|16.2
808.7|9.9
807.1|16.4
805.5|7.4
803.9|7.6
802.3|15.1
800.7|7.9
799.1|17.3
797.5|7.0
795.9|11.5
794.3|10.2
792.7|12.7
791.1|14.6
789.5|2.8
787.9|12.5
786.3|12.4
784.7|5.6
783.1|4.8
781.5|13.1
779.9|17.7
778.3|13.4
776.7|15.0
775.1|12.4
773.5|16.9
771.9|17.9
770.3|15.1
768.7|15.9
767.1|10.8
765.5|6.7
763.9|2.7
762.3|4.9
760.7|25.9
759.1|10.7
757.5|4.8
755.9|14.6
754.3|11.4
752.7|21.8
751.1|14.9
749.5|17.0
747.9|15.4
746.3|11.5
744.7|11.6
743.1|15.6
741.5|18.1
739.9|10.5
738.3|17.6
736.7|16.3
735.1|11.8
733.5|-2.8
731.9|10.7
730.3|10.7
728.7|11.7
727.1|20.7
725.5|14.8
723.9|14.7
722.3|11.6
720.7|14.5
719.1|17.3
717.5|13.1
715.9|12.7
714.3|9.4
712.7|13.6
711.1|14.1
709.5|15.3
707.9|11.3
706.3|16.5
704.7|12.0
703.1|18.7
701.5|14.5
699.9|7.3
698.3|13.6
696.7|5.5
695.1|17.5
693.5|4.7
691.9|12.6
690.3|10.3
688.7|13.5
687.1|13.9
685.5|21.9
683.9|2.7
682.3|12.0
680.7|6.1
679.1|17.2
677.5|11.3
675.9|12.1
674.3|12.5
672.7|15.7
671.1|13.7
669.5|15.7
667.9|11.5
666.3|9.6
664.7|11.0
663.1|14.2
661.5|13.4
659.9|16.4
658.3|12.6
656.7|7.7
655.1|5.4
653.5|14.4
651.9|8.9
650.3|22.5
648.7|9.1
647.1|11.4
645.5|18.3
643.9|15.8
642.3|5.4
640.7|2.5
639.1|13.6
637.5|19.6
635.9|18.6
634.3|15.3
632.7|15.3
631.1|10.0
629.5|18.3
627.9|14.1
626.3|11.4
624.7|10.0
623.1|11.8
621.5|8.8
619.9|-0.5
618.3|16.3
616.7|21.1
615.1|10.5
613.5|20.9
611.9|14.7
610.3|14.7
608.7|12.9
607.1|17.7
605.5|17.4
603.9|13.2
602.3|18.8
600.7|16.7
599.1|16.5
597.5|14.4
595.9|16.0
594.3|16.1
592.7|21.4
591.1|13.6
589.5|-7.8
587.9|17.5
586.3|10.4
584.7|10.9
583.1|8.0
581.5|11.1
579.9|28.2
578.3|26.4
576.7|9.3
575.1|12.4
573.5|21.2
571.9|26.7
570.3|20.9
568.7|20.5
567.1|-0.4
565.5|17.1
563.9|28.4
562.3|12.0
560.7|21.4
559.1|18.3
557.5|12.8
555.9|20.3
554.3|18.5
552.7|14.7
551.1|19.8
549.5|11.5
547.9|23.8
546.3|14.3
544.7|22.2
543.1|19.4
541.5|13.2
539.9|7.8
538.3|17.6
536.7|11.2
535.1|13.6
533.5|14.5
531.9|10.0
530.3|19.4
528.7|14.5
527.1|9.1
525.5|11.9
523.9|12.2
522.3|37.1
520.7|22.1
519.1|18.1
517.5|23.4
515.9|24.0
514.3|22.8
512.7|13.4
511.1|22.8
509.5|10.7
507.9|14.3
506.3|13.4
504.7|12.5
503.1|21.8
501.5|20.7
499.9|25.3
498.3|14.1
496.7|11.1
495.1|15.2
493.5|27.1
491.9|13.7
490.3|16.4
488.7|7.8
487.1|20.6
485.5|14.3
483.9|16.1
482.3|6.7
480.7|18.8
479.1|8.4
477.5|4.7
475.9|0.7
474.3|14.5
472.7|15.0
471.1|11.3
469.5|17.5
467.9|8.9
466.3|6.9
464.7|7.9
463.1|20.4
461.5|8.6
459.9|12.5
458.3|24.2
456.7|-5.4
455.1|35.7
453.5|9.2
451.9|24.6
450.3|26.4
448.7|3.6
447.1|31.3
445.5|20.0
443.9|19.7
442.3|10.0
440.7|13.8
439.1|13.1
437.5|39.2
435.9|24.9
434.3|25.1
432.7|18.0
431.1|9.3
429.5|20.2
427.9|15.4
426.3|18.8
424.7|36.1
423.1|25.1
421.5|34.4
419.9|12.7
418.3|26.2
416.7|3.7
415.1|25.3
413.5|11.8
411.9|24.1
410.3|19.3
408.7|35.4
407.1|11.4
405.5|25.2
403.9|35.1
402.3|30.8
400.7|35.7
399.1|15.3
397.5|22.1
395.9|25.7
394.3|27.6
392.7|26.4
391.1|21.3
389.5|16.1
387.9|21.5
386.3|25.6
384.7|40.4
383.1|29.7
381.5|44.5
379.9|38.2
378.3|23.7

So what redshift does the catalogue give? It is 1.383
